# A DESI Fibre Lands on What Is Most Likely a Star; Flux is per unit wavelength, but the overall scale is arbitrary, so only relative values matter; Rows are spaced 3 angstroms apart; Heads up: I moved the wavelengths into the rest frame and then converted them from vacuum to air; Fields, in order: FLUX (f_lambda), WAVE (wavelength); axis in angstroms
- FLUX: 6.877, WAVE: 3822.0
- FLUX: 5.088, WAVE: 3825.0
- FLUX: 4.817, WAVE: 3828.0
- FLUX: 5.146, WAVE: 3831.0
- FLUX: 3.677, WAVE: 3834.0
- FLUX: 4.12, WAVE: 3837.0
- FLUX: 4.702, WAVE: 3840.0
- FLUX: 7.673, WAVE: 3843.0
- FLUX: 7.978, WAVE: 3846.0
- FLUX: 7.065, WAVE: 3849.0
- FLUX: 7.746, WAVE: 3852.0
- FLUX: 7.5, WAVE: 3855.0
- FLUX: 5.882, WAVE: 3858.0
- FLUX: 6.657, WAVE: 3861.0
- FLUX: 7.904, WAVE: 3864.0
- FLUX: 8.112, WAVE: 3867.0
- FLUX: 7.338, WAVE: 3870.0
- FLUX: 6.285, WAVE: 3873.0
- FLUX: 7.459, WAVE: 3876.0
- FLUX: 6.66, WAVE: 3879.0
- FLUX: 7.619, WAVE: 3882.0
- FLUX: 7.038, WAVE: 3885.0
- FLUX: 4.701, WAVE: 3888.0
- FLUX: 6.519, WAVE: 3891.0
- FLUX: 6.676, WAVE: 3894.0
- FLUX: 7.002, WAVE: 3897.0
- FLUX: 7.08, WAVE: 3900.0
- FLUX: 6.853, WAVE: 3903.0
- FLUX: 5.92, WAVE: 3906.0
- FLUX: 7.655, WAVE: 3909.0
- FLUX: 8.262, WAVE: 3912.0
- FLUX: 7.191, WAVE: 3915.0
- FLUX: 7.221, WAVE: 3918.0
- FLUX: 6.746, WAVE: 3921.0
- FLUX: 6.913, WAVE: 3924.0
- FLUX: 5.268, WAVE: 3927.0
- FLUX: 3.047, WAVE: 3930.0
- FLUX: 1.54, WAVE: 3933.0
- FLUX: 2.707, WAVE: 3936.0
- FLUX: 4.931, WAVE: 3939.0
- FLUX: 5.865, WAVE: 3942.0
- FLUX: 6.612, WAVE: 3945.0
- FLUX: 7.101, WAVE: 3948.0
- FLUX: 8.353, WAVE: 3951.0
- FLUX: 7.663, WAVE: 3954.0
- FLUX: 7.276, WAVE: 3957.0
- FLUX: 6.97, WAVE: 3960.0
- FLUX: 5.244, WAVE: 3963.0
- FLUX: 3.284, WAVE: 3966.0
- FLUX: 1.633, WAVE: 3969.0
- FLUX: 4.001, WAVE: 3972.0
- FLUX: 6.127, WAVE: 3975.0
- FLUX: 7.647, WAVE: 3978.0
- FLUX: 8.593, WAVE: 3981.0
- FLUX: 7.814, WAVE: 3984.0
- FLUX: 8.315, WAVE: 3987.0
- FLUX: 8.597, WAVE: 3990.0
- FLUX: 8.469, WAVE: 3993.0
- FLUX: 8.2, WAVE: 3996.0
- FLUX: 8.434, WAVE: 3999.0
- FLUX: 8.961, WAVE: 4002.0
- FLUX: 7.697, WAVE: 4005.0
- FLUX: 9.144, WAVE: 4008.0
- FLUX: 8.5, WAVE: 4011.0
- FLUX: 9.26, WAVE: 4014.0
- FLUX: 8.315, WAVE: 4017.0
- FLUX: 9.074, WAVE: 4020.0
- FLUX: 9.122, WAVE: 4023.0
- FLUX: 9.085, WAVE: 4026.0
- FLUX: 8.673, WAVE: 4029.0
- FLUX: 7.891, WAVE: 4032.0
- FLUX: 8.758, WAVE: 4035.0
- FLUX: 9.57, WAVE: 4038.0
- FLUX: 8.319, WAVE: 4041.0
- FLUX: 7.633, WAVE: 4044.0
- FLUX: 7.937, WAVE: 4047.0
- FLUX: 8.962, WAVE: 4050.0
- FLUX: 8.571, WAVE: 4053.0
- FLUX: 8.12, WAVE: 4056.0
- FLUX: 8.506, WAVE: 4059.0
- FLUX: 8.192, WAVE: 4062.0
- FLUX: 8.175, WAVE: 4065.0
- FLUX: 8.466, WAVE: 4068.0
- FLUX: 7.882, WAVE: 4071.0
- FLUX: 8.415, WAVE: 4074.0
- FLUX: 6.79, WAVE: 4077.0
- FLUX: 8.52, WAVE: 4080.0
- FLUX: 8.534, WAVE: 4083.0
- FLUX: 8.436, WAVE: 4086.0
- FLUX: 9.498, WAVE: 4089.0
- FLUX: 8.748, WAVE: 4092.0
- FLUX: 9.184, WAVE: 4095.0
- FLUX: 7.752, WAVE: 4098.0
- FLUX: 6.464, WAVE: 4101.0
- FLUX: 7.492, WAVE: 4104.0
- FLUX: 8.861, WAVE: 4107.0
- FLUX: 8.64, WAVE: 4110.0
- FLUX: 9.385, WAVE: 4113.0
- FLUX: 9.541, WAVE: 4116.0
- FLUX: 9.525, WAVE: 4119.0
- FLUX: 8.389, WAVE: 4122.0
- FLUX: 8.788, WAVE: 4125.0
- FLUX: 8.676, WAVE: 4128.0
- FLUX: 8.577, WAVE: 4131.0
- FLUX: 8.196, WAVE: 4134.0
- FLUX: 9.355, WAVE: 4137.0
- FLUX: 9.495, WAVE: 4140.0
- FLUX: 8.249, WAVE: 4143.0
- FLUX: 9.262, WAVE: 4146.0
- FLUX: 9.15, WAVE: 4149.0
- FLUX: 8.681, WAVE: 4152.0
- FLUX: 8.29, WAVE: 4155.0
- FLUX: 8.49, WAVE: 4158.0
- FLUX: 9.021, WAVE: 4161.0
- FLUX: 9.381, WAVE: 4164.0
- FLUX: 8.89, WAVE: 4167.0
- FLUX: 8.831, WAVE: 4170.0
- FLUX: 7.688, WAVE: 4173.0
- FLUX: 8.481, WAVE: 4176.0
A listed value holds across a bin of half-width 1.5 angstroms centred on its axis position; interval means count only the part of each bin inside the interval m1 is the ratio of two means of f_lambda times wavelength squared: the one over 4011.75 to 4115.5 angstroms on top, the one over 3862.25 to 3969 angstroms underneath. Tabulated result 1.45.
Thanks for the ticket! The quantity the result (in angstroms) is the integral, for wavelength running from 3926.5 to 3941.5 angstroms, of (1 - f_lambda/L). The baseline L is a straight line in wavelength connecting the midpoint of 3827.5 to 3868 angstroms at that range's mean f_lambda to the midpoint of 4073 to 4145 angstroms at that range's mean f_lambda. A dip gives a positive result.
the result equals 7.5 angstroms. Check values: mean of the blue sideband 6.37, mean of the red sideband 8.57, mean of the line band 3.54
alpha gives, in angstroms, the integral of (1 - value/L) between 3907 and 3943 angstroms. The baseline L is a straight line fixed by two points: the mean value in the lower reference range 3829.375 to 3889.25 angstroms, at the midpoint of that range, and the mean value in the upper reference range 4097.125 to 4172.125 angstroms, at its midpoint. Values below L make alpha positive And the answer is 7.3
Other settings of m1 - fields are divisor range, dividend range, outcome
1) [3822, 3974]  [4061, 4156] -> 1.55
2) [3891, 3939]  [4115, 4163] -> 1.65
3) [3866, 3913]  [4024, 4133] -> 1.35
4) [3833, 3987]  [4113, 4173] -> 1.57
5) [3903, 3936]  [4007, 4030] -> 1.60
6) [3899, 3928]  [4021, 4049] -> 1.31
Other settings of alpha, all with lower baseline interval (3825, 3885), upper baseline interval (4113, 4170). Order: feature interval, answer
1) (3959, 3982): 6.61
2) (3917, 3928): 0.80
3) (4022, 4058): -2.20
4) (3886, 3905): 1.07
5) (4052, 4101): 0.33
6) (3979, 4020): -4.12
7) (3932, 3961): 5.33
